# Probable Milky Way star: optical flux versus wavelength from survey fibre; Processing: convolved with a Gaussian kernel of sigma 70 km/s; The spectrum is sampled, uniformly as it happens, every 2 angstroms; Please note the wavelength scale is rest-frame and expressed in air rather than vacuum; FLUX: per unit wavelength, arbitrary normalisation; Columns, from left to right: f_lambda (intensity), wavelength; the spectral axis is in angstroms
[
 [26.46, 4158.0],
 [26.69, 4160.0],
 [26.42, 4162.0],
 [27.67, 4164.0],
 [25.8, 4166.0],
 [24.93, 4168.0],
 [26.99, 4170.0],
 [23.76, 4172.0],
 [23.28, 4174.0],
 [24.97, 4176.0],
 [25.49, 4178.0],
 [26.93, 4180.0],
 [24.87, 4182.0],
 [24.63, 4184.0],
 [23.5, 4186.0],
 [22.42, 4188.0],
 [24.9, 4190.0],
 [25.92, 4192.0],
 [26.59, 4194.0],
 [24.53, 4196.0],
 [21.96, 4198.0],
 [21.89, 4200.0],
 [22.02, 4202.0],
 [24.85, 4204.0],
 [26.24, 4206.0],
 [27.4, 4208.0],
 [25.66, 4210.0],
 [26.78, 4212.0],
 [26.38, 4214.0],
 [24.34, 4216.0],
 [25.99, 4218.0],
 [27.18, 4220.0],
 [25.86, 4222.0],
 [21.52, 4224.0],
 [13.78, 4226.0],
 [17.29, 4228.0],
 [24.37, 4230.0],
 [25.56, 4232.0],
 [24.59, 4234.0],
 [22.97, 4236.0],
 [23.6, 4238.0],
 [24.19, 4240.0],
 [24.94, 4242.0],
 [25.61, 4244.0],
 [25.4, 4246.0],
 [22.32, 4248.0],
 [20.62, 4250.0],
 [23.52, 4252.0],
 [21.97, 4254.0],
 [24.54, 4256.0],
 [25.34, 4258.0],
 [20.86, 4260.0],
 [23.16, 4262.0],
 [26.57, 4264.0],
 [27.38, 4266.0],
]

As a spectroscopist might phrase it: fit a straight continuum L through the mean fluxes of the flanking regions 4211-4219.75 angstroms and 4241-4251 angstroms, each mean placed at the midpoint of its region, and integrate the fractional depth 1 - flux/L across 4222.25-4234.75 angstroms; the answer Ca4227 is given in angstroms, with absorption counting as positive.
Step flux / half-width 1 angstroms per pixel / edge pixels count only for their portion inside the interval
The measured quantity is 1.8 angstroms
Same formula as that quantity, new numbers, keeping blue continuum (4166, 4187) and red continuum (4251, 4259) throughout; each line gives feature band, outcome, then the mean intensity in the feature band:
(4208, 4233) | 0.5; 23.9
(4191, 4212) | -0.2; 24.8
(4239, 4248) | -0.3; 24.7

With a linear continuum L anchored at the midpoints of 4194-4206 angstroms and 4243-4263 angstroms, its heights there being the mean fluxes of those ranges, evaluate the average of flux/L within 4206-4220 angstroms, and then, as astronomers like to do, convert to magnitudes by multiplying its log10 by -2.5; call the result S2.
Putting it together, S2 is -0.12 mag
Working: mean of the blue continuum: 23.6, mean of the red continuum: 23.3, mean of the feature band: 26.2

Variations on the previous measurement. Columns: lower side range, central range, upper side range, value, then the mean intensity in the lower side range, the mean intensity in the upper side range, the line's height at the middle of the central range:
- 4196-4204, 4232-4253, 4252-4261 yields -0.04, 22.6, 23.2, 23.1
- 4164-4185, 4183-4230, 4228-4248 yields 0.03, 25.3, 24.1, 24.7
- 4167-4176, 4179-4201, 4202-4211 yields 0.04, 24.8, 25.6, 25.2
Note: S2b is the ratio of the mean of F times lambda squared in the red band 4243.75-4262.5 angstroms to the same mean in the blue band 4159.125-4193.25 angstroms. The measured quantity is 0.96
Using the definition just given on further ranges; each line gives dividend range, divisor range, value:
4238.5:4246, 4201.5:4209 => 1.00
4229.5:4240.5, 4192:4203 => 1.04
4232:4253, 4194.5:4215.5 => 0.98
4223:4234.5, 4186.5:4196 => 0.86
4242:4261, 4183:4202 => 1.01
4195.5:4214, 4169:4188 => 1.01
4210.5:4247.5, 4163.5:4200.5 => 0.99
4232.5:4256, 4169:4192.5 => 0.99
